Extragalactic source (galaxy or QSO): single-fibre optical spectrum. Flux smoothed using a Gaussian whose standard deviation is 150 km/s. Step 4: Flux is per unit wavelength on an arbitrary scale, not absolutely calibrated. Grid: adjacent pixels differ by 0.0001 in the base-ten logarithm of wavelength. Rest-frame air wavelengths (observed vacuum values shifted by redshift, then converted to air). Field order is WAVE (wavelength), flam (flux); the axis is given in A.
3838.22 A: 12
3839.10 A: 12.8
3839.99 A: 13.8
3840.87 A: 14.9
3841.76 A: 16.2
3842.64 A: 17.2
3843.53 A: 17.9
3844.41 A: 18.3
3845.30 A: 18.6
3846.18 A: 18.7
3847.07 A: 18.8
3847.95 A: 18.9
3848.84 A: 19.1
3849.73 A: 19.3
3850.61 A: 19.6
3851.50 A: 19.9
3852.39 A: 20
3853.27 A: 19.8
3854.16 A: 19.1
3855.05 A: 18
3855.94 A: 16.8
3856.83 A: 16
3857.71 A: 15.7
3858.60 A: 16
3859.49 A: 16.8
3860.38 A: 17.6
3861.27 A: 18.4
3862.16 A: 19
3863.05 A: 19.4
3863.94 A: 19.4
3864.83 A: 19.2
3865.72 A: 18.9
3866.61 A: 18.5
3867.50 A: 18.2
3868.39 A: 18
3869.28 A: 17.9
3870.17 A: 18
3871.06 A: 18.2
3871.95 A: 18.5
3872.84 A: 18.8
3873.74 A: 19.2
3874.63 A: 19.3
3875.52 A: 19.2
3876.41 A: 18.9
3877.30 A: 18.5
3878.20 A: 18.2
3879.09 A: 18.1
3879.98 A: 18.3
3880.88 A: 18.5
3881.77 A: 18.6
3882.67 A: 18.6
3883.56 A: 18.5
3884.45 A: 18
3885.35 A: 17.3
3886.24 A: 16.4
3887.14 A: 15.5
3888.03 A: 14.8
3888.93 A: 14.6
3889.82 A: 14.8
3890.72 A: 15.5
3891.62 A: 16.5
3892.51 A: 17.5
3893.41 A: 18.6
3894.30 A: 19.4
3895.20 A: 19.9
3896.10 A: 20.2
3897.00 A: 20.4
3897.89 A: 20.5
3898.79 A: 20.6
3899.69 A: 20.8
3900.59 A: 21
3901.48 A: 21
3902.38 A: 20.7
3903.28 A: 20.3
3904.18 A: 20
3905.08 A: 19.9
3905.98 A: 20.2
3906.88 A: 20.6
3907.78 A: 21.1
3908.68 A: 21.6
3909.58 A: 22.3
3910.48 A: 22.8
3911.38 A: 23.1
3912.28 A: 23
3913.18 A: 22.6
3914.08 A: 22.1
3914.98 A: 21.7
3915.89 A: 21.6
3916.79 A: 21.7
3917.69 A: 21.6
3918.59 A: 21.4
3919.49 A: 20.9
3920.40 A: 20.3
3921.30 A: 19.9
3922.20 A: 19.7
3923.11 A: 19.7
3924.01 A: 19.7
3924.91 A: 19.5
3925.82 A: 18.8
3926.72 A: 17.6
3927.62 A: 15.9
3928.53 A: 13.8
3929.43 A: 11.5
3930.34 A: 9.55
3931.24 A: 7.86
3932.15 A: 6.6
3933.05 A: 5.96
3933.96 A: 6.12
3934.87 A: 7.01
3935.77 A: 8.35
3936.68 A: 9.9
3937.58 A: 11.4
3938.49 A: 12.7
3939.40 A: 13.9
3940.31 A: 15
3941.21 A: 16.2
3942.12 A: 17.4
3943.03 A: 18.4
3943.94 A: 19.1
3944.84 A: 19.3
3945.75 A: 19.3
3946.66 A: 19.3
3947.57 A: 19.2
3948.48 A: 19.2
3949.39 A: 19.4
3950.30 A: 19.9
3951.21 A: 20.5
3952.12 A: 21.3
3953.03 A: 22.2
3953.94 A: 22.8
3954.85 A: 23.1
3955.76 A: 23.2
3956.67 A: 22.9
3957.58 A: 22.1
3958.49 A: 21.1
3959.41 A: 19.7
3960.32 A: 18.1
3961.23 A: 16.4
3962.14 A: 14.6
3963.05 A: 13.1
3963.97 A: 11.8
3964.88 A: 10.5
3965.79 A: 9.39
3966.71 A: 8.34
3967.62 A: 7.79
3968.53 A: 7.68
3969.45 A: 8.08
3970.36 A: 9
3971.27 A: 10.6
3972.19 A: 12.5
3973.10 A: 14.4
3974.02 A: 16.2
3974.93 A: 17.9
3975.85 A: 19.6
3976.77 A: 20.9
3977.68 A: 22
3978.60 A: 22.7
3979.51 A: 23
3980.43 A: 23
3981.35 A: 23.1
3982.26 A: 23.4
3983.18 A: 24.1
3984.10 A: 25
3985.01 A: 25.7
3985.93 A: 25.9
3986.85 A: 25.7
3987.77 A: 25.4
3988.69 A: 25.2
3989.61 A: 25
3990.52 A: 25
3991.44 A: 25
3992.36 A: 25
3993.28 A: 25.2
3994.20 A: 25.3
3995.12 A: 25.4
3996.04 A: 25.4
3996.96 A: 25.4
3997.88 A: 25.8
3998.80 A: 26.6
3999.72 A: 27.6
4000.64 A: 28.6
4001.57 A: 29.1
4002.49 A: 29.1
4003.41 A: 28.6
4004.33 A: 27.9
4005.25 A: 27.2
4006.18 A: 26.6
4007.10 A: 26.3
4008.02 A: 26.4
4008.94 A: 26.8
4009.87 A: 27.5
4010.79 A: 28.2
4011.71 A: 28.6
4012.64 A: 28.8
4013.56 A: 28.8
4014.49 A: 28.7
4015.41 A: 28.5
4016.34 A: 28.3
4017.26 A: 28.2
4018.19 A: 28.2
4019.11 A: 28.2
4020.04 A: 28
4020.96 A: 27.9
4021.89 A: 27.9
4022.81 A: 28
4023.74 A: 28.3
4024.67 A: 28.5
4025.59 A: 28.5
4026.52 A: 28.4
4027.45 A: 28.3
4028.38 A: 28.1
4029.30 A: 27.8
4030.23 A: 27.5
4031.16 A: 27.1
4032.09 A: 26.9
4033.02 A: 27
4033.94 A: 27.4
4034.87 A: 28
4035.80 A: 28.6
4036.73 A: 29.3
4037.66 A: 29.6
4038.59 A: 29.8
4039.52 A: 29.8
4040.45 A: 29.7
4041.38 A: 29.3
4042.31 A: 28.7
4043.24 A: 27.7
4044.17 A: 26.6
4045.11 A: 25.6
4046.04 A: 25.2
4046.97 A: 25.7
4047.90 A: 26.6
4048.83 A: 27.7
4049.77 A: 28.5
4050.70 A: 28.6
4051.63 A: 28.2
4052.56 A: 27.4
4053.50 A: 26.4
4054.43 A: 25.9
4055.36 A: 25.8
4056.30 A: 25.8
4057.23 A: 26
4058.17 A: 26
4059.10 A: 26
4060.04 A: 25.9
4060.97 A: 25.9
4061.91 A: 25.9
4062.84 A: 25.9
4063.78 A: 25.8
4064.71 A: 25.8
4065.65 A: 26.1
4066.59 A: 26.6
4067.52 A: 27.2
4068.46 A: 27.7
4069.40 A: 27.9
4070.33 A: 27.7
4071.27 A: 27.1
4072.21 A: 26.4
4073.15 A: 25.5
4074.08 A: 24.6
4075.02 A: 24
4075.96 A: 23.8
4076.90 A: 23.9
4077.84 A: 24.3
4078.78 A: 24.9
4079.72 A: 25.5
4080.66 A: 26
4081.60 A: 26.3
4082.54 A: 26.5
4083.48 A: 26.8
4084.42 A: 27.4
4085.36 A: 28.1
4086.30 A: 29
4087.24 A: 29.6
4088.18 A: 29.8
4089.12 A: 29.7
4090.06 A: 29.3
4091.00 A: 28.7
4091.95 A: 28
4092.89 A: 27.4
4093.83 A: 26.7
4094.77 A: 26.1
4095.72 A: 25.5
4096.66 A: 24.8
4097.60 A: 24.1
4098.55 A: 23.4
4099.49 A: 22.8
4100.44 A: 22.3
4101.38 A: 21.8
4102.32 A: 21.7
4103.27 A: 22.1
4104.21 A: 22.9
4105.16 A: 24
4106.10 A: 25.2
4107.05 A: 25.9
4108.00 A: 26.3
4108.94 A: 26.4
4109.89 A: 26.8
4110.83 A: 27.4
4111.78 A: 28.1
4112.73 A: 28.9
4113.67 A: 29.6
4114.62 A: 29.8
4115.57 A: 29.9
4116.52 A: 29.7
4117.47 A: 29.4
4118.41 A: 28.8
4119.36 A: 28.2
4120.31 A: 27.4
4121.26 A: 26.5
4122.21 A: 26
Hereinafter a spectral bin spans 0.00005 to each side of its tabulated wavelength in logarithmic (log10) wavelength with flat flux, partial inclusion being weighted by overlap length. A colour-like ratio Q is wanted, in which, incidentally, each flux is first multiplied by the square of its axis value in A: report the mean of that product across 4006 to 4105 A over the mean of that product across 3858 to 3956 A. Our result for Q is 1.60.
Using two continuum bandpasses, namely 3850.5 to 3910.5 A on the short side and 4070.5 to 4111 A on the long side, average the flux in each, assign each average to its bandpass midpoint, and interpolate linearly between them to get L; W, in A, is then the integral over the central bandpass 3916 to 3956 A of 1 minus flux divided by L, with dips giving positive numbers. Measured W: 7.44 A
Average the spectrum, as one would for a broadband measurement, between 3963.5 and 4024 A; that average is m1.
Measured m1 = 23.3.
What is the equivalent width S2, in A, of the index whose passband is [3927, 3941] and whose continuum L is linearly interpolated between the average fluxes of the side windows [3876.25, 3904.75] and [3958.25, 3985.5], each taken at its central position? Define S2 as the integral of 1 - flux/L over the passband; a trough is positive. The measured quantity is 5.54 A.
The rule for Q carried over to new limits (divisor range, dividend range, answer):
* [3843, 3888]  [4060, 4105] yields 1.58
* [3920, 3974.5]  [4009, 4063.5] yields 1.87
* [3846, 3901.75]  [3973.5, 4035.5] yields 1.53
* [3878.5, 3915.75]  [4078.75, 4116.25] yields 1.50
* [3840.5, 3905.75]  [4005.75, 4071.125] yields 1.62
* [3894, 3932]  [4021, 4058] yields 1.51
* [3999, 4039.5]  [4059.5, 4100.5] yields 0.97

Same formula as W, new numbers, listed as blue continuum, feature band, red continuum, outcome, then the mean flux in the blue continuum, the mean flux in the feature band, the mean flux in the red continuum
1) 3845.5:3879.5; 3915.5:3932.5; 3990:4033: 3.7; 18.5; 17.3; 27.4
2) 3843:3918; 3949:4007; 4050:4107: 3.9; 19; 21.1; 26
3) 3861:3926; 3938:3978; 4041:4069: 10.0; 19.4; 16.7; 26.7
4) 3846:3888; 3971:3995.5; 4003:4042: 3.2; 18.3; 22.4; 28.1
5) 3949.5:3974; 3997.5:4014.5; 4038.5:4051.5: -4.3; 15.9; 27.7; 27.8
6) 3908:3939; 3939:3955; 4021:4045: 0.1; 16.7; 19.1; 28.2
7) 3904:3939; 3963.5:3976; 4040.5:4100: 5.4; 17.1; 11.5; 26.6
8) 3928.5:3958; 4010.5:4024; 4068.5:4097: -4.1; 15.9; 28.3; 26.7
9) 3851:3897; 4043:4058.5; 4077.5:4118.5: -1.2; 18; 26.7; 26.5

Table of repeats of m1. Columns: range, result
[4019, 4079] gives 27.1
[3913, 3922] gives 21.3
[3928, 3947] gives 12.8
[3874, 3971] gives 17.4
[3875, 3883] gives 18.5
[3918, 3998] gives 18.1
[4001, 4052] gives 28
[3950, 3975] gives 15.8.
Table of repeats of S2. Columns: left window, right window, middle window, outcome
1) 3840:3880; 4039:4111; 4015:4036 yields -3.04 A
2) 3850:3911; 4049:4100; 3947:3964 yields 1.57 A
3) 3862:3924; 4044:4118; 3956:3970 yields 4.94 A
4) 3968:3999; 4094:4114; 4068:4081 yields -0.81 A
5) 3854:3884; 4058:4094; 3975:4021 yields -4.92 A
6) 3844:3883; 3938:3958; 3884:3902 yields 0.58 A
